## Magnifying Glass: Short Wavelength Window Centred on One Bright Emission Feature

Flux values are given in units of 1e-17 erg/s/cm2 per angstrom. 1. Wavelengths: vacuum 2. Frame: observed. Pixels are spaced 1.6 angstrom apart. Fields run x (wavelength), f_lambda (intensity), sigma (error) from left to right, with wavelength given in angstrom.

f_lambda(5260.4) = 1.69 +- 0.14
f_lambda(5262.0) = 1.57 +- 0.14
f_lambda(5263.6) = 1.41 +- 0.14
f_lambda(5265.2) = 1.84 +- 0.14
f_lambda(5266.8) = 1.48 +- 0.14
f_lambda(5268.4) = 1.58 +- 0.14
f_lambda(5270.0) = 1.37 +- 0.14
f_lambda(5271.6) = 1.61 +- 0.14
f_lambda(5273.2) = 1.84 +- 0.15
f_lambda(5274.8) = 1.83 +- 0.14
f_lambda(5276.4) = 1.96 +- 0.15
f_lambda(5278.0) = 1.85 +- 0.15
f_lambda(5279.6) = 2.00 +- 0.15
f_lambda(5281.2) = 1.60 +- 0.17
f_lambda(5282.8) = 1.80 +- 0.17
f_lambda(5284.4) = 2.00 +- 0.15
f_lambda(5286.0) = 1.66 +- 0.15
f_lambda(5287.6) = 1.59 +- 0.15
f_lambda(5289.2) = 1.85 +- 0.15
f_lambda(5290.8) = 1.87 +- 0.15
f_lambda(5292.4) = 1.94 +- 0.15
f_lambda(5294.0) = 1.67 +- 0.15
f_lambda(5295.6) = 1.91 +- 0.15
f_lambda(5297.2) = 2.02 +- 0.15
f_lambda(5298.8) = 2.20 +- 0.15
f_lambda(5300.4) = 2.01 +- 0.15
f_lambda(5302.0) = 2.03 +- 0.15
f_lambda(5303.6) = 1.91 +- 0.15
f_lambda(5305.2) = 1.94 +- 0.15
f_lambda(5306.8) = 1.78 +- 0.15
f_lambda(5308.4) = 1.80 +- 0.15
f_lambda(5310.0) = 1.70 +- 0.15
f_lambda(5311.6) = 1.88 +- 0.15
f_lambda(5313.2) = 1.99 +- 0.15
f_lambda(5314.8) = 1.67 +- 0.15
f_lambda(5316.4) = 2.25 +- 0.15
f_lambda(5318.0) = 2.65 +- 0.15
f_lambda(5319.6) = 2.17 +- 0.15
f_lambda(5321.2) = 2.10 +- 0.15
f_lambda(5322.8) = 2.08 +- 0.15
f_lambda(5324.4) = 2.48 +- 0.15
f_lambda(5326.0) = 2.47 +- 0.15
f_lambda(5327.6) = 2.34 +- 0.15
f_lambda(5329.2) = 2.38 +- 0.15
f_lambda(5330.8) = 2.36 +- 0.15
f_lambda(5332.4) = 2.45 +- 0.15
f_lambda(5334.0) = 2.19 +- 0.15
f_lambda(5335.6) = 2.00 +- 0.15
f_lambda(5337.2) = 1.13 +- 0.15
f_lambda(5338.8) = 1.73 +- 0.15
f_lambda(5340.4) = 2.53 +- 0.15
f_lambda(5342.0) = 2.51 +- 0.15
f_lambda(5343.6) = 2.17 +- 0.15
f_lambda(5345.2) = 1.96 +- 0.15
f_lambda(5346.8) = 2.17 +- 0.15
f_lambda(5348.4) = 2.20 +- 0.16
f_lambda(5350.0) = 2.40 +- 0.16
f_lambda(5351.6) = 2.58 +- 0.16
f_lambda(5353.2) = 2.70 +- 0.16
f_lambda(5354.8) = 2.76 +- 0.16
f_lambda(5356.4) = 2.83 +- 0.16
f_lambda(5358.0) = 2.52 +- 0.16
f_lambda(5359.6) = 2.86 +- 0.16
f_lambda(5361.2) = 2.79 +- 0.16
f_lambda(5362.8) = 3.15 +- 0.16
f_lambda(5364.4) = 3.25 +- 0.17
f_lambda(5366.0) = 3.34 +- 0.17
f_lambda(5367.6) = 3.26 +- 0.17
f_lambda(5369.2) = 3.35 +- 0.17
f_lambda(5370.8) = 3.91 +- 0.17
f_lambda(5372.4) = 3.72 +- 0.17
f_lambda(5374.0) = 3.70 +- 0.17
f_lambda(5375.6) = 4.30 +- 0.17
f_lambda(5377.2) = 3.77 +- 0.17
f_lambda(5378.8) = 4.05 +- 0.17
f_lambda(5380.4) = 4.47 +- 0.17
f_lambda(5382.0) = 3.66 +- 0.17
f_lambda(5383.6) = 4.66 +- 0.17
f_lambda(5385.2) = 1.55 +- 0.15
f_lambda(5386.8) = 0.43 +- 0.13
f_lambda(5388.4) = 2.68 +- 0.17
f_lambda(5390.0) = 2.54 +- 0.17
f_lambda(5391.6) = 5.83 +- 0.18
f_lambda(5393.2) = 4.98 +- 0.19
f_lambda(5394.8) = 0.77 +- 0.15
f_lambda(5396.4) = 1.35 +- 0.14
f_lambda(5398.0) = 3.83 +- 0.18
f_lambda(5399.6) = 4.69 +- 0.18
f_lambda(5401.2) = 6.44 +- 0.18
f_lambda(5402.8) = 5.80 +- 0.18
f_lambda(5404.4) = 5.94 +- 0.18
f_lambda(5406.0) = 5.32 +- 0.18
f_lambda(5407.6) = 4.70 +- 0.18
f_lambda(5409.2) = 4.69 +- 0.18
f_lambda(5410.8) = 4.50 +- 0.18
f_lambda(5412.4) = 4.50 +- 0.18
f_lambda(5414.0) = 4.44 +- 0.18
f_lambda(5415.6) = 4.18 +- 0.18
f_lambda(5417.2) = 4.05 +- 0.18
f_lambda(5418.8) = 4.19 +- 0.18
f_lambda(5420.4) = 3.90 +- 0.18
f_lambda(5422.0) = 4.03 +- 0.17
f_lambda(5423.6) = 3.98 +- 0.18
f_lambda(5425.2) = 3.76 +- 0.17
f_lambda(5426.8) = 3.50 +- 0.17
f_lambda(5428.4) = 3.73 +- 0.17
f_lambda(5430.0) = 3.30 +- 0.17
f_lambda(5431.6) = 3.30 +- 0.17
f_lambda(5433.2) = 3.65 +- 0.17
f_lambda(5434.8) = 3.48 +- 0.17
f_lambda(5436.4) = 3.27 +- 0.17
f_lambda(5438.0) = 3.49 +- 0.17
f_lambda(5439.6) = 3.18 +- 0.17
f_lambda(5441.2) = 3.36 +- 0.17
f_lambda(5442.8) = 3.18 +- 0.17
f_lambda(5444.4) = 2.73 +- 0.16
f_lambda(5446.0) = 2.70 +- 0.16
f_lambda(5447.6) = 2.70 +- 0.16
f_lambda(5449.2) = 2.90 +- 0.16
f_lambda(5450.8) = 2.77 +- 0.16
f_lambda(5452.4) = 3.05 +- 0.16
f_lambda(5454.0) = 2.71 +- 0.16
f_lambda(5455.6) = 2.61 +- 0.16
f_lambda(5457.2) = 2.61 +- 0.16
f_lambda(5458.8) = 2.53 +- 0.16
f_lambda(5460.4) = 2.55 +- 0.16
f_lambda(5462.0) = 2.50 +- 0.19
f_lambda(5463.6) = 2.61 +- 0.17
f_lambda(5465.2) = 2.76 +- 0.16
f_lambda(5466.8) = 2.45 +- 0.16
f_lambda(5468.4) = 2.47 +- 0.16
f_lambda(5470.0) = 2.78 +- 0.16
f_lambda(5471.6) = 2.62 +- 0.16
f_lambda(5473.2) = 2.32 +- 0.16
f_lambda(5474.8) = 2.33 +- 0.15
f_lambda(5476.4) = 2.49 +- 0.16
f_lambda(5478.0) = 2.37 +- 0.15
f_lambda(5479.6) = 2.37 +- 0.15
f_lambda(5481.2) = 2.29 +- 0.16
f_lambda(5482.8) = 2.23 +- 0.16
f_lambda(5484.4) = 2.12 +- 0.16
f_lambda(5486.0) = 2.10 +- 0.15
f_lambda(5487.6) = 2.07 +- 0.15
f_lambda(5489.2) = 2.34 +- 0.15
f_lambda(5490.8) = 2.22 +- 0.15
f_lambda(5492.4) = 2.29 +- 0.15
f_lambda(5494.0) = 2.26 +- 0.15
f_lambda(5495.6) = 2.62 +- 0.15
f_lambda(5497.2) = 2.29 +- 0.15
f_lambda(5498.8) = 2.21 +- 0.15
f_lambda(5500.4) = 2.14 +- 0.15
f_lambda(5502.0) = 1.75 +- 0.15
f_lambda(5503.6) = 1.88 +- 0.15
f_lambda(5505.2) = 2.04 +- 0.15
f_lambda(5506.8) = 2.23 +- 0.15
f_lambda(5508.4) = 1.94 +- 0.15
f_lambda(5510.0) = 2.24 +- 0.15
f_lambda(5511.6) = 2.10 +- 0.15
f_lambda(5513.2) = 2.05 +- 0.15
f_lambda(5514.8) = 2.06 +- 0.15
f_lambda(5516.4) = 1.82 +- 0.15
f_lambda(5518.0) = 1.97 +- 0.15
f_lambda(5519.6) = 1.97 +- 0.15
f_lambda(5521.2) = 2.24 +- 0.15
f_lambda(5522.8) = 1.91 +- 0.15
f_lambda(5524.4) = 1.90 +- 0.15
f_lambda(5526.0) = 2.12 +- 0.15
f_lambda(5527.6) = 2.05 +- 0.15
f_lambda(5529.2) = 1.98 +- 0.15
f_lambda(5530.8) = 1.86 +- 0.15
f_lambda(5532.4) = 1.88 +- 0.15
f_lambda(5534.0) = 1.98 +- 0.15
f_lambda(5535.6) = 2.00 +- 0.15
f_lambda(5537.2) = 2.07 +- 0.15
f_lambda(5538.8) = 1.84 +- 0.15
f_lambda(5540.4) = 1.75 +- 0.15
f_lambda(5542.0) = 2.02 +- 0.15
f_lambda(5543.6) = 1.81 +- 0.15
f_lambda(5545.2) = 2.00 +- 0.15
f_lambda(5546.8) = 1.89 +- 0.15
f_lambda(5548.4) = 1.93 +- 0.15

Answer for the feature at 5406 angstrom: C IV 1549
